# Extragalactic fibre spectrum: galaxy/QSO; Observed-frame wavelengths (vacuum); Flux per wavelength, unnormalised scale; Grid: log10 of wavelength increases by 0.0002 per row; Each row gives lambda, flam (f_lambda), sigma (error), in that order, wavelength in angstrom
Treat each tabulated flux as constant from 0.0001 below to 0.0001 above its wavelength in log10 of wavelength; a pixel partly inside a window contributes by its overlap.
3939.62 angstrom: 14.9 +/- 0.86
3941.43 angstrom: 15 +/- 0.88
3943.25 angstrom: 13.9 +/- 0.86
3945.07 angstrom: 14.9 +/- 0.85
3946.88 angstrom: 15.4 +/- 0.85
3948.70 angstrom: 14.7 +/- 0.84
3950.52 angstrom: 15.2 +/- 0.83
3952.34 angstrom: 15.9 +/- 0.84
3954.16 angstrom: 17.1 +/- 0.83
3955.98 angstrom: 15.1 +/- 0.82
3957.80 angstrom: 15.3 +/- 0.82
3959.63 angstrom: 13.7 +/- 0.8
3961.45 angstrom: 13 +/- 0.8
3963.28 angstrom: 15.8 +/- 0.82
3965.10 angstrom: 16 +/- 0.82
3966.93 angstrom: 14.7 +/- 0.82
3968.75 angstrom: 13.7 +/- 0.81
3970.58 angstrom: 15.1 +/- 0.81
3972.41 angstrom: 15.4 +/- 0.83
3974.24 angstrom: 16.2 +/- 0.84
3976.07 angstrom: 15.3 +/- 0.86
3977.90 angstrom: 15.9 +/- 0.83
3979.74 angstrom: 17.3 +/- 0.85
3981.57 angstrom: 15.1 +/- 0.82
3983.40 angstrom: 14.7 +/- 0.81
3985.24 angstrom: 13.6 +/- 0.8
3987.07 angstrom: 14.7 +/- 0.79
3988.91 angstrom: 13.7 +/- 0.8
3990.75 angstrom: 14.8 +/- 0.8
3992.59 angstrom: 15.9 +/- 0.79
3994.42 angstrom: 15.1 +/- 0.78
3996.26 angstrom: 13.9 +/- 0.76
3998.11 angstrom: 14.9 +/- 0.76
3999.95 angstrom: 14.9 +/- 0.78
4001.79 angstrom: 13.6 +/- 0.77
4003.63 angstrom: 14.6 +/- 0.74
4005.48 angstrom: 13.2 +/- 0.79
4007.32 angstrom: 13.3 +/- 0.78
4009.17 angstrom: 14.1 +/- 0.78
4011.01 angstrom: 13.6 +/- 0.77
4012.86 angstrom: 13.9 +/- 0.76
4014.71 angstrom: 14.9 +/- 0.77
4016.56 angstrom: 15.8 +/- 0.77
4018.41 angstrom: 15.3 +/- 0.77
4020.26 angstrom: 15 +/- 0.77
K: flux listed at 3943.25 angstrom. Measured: 13.9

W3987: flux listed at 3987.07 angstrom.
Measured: 14.7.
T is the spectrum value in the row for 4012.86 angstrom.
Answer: 13.9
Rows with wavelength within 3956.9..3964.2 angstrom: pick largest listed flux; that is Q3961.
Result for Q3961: 15.8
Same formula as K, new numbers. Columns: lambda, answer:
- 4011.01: 13.6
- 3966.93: 14.7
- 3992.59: 15.9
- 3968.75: 13.7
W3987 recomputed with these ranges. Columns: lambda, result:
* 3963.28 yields 15.8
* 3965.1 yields 16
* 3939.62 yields 14.9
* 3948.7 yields 14.7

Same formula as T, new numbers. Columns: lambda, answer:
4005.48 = 13.2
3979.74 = 17.3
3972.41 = 15.4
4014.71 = 14.9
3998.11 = 14.9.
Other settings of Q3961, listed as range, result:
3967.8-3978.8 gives 16.2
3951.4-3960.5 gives 17.1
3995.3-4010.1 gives 14.9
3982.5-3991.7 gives 14.8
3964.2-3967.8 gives 16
